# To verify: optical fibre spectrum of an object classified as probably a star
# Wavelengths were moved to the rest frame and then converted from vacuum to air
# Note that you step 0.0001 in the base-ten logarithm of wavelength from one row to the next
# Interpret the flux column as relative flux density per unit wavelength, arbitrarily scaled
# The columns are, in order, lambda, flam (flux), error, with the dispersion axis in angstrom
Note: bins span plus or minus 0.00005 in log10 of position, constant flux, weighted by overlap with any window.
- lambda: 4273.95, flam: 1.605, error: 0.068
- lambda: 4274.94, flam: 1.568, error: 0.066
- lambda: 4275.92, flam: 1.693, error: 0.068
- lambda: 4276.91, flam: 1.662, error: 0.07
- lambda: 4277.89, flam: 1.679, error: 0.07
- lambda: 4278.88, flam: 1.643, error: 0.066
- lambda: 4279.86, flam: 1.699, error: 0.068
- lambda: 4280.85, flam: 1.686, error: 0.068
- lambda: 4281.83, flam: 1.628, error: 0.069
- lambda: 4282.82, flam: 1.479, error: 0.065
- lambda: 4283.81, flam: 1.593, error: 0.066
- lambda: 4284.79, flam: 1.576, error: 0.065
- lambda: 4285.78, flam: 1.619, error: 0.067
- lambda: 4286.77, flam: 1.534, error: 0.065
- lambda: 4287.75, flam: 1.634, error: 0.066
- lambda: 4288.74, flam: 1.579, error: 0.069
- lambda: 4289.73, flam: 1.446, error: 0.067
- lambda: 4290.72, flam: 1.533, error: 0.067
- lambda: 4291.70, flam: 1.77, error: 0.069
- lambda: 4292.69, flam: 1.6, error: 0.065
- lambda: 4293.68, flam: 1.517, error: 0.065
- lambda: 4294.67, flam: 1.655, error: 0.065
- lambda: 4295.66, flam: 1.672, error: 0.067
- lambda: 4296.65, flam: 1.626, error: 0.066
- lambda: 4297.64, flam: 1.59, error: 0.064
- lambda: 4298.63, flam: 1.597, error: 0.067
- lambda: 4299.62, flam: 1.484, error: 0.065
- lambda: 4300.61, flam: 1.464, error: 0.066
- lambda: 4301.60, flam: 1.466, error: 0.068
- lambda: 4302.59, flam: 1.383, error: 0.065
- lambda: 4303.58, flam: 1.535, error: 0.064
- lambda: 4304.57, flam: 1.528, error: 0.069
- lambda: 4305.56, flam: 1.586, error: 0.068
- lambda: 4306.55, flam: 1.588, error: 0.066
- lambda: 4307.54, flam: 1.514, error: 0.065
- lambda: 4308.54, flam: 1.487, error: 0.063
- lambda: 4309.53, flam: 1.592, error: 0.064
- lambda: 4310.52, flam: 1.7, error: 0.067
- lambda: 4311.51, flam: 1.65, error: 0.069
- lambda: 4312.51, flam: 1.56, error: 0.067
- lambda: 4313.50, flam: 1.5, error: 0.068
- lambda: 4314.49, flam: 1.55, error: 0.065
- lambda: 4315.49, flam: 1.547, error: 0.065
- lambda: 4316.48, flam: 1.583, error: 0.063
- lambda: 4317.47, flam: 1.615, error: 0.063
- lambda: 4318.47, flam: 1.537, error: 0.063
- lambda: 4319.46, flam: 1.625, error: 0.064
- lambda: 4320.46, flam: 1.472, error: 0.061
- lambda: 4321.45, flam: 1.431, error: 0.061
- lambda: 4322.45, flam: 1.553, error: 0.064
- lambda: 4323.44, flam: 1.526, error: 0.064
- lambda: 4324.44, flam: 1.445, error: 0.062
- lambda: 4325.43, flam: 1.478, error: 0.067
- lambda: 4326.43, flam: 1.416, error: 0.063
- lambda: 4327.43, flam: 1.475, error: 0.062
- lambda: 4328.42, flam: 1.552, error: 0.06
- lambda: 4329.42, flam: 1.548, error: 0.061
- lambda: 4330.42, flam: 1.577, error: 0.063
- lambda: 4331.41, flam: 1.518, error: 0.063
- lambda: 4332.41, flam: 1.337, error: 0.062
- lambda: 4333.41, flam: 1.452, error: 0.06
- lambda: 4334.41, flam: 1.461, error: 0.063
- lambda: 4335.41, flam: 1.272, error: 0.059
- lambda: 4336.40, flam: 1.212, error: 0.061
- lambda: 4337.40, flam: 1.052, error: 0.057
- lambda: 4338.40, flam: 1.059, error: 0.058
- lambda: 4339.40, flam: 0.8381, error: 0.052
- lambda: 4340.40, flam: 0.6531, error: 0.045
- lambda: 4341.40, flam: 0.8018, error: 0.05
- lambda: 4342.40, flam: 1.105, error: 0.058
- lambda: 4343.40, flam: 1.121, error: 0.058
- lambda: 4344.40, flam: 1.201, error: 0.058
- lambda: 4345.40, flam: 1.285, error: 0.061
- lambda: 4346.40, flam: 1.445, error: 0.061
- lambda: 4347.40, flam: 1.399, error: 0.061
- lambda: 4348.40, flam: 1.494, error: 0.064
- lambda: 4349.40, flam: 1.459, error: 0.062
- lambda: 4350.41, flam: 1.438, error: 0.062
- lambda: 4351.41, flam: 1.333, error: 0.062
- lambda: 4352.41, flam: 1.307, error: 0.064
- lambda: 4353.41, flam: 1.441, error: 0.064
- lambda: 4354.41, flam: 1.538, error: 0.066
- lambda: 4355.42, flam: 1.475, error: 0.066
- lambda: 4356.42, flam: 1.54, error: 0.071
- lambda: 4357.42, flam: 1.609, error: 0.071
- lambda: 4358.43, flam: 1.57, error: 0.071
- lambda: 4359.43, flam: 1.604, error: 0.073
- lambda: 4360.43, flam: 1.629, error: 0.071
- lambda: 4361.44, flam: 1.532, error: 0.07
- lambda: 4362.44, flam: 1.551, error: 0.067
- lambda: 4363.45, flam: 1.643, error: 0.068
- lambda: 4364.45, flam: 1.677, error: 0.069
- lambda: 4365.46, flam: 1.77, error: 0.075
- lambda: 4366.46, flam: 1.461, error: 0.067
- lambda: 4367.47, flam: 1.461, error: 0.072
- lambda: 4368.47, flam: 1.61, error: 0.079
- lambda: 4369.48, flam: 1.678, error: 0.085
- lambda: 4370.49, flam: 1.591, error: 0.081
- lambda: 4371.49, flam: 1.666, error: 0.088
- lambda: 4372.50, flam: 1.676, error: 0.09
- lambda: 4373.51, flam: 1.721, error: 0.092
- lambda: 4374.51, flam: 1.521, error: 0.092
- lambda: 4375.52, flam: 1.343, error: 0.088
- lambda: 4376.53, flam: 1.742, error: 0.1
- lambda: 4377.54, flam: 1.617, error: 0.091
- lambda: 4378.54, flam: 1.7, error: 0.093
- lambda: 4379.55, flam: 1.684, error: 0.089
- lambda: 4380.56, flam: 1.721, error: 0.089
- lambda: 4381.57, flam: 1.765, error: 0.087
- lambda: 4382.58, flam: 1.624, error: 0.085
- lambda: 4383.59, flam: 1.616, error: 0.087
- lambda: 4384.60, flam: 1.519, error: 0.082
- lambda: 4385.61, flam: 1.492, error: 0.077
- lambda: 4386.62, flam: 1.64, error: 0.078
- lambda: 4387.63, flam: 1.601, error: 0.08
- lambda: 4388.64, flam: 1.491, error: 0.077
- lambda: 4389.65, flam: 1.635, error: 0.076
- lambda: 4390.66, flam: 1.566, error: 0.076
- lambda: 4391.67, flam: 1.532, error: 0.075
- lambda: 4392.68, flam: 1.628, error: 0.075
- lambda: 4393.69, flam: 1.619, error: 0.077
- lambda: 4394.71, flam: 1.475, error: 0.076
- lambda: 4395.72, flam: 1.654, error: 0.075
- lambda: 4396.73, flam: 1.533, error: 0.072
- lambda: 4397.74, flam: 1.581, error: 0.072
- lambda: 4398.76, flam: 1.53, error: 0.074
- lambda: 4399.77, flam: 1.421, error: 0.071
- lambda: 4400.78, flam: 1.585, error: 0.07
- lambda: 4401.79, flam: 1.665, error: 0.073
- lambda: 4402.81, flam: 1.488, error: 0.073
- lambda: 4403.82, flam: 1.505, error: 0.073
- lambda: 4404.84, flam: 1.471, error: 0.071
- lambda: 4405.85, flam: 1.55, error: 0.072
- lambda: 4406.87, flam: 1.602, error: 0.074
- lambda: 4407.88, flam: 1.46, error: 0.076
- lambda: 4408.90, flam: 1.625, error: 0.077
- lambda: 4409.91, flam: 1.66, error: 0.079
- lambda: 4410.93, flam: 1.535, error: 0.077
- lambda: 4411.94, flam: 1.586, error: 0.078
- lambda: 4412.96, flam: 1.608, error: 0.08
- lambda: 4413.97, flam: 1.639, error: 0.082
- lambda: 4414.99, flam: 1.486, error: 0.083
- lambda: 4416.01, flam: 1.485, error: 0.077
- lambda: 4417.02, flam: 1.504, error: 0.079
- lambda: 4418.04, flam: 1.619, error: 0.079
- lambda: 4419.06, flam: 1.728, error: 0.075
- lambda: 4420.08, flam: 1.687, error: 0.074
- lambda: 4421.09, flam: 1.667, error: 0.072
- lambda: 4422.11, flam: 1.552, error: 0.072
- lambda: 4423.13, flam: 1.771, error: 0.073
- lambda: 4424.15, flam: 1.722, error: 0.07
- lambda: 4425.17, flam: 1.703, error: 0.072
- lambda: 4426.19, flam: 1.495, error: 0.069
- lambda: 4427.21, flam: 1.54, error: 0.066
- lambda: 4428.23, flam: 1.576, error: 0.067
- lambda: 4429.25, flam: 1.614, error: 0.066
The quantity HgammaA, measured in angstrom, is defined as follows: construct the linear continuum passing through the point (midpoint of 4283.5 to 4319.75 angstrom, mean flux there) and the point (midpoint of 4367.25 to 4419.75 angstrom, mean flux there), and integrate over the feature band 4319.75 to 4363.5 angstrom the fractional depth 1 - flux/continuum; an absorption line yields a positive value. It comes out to 5.41 angstrom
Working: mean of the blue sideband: 1.57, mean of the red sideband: 1.59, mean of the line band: 1.38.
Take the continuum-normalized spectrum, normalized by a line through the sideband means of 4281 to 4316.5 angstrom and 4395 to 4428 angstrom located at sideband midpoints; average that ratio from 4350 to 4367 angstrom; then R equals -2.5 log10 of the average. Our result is 0.03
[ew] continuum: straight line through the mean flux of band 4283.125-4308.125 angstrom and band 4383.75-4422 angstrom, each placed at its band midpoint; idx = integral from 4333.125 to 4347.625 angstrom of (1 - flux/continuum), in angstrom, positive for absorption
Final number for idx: 3.9 angstrom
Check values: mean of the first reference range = 1.56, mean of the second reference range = 1.57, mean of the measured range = 1.15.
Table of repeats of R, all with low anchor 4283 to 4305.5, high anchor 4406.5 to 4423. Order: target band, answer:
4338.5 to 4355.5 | 0.26 mag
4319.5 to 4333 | 0.06 mag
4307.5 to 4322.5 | 0.01 mag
